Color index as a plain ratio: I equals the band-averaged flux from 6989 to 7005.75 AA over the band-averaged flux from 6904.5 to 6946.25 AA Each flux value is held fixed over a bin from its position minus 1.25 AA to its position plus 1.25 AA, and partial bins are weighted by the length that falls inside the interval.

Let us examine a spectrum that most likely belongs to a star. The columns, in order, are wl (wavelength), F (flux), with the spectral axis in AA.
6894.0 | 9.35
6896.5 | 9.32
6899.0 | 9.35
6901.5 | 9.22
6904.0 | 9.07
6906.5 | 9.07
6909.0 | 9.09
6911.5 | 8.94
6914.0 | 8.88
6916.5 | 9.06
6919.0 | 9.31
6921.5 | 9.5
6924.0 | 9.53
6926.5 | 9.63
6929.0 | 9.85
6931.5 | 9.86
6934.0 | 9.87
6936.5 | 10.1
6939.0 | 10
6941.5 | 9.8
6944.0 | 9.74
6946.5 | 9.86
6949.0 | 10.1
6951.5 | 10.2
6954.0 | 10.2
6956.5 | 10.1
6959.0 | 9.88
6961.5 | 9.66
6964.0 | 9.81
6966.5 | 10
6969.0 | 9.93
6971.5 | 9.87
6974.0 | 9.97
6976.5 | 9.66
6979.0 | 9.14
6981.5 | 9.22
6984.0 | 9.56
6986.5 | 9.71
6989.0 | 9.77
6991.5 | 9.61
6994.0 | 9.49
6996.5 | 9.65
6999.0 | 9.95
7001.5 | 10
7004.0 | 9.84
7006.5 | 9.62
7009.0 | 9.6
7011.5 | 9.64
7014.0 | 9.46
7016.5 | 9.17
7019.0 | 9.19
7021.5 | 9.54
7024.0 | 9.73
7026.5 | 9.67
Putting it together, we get 1.0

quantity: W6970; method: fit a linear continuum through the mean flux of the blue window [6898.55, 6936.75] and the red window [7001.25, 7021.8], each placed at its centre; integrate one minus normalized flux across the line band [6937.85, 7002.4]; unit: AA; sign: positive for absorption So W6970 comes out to -2.3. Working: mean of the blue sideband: 9.38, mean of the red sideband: 9.54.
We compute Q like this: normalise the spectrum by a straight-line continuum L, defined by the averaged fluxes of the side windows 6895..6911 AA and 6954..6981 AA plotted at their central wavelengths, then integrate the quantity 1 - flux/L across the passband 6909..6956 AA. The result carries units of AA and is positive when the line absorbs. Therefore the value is -1.1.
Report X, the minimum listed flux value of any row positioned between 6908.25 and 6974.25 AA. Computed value 8.88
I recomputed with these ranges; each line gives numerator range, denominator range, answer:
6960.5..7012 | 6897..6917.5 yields 1.07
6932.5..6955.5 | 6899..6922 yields 1.09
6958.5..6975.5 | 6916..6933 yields 1.03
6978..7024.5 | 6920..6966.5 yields 0.97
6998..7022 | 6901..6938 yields 1.02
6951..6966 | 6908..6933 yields 1.06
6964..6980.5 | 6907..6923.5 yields 1.07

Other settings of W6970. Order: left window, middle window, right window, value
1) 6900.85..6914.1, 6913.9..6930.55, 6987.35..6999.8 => -0.5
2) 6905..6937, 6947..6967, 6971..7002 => -0.9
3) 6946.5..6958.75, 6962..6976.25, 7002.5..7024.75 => 0.1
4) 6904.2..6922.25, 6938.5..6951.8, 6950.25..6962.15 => -0.2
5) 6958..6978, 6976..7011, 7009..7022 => -0.1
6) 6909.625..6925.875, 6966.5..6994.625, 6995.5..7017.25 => -0.3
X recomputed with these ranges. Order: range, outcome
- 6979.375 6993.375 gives 9.22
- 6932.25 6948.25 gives 9.74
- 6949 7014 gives 9.14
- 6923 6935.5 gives 9.53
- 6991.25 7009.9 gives 9.49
